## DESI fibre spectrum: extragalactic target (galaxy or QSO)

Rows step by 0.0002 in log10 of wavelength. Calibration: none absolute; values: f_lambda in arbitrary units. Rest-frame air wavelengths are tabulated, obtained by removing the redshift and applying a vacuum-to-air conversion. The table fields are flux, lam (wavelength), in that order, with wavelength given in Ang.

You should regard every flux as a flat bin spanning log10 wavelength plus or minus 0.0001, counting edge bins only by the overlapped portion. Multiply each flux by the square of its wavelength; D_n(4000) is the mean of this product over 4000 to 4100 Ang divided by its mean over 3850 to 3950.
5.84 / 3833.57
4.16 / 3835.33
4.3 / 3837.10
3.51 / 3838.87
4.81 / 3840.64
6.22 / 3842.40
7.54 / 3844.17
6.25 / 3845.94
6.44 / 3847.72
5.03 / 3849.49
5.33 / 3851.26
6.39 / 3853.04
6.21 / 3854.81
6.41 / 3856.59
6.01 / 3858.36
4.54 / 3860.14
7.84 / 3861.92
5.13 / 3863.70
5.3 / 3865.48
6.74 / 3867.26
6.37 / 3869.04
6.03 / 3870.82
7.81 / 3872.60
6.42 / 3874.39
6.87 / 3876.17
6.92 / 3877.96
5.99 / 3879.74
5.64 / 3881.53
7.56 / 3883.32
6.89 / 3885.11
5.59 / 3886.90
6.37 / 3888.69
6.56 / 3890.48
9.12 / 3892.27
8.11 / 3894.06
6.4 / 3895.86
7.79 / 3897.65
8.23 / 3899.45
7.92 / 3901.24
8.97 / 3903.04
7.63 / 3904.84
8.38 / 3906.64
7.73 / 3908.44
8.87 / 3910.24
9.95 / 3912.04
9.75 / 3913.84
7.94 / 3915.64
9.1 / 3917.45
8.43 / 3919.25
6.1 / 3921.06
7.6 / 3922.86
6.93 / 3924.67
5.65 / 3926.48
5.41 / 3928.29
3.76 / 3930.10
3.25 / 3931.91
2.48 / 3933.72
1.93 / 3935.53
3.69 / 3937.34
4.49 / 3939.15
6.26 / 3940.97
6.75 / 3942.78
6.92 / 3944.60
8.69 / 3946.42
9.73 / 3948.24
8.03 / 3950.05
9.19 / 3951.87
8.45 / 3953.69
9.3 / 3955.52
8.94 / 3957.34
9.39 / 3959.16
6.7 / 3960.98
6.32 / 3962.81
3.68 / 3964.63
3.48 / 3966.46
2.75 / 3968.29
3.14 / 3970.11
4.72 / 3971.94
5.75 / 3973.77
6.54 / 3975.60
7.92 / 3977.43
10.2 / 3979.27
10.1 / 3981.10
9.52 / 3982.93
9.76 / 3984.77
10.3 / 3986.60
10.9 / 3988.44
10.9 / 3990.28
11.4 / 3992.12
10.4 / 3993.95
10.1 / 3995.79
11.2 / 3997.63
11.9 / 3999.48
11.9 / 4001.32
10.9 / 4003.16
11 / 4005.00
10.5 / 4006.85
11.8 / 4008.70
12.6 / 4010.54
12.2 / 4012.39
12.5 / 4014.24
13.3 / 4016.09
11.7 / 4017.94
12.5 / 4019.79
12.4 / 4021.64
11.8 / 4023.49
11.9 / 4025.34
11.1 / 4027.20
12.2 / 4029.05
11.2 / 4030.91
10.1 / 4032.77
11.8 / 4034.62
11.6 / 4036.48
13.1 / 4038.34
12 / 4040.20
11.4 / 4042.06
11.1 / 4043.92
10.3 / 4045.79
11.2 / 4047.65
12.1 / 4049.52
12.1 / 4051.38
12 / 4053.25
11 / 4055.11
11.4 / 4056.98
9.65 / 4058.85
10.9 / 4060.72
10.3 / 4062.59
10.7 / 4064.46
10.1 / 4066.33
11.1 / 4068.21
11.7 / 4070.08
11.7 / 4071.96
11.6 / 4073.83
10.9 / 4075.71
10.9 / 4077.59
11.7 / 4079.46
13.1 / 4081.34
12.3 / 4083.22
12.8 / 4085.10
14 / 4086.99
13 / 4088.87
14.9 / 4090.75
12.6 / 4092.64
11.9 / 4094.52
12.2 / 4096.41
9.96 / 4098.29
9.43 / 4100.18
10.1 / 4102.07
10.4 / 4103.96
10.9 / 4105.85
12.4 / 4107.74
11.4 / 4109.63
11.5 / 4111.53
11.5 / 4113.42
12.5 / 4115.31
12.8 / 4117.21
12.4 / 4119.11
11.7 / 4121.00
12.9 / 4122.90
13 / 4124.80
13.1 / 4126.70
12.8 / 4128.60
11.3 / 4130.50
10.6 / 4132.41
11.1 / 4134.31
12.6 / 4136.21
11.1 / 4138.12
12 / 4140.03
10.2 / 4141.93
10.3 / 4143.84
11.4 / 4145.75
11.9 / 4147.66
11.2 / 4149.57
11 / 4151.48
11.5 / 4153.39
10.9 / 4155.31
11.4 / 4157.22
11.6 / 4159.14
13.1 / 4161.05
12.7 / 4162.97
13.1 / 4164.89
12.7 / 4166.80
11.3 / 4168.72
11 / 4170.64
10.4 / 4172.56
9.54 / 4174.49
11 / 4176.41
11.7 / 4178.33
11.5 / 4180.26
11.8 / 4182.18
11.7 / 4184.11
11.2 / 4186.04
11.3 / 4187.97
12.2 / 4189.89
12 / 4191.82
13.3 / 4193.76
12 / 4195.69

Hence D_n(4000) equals 1.88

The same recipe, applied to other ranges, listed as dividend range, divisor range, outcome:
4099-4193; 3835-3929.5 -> 1.94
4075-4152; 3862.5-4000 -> 1.76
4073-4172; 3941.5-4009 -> 1.48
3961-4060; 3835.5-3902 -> 1.73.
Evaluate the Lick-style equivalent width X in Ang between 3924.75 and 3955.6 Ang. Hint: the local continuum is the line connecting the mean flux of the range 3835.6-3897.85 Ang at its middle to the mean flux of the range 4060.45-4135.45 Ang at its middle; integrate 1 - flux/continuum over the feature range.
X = 7.7 Ang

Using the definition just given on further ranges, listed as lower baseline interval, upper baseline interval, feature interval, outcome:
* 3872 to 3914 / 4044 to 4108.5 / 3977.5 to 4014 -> -4.19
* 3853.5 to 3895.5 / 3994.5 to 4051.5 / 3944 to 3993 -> 9.51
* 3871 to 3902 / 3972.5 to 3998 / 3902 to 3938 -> 5.10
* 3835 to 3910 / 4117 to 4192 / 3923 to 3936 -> 5.30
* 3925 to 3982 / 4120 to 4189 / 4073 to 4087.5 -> -3.73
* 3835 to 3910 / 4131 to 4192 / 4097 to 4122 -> -1.74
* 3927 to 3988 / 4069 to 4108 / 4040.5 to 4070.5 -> -1.66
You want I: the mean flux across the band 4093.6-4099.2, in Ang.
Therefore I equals 11.4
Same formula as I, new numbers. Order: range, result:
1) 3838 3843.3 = 4.86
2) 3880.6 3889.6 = 6.41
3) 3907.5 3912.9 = 8.84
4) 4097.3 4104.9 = 9.99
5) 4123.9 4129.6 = 13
